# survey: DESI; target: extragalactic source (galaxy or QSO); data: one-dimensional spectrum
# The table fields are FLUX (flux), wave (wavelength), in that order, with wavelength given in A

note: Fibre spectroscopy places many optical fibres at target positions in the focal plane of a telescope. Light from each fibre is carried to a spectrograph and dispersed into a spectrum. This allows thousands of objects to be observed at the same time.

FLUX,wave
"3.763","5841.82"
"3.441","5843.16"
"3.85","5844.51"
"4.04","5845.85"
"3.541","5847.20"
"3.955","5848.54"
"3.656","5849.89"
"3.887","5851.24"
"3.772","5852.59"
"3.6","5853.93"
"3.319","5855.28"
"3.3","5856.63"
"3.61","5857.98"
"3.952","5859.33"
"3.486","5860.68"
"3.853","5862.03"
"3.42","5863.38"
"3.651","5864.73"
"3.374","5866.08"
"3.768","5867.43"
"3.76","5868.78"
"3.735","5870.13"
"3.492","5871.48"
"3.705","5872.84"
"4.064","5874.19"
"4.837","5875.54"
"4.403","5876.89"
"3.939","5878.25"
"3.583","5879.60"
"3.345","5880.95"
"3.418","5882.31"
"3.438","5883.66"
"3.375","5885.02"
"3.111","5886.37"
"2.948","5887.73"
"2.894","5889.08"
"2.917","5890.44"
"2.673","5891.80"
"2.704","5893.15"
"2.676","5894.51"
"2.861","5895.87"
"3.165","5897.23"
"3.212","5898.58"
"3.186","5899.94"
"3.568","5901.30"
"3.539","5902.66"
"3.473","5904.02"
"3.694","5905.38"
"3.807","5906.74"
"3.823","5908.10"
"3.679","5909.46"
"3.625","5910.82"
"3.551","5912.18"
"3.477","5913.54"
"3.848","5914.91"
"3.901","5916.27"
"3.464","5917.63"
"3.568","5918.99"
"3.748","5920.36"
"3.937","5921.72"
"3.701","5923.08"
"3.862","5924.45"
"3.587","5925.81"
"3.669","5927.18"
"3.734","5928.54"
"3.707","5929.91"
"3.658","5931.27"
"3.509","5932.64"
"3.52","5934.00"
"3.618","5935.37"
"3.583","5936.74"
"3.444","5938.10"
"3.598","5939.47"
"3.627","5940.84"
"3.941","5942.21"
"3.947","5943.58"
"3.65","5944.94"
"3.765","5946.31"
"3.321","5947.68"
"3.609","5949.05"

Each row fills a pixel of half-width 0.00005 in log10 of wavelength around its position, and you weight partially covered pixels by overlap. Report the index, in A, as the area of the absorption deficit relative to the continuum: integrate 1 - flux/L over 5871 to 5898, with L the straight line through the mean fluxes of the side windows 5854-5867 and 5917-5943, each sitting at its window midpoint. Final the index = 1.6 A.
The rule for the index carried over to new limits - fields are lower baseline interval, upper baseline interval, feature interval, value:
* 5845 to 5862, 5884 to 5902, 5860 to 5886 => -2.7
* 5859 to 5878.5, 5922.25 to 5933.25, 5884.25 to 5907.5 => 3.6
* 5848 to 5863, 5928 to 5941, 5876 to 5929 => 2.3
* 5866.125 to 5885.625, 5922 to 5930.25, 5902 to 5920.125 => 0.4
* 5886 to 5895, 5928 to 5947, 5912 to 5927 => -1.6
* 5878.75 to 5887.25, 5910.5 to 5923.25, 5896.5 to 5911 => 0.2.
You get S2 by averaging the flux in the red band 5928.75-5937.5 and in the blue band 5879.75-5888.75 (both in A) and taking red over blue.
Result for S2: 1.1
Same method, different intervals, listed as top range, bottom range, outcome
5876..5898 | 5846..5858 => 0.89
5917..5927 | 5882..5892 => 1.19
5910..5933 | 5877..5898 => 1.16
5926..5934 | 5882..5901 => 1.20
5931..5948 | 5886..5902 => 1.22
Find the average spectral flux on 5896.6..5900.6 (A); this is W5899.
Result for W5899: 3.19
